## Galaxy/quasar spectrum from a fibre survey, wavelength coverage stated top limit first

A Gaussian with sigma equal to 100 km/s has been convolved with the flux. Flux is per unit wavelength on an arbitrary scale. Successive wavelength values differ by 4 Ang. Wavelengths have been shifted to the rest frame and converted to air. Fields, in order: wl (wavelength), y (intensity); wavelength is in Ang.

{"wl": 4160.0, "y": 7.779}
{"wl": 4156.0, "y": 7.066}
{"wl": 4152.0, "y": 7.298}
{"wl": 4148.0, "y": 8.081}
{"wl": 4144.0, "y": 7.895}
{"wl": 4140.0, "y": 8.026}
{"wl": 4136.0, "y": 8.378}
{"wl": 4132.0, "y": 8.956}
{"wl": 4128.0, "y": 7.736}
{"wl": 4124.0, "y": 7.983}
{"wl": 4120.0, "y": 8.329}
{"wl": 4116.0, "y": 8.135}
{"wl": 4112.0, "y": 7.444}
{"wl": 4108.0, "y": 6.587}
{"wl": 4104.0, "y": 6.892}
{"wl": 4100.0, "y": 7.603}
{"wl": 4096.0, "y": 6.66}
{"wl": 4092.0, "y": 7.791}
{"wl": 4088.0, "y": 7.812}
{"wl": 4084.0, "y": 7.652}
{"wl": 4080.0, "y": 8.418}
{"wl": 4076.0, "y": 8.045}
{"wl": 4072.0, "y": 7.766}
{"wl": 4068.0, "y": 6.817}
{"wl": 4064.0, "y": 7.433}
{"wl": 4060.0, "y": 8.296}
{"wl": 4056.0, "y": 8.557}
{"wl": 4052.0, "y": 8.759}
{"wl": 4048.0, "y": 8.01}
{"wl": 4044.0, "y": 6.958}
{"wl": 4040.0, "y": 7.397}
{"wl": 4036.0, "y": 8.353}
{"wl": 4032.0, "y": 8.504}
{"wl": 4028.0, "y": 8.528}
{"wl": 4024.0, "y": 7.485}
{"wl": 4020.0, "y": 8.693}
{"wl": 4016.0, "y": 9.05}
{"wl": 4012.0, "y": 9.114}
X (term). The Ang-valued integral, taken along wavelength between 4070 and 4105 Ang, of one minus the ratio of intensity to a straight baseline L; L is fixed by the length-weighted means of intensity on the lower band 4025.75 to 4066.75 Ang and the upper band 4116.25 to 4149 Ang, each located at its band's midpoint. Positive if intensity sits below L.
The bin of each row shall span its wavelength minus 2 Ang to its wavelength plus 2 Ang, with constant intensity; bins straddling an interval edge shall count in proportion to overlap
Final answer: 2.0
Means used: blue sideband 8.05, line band 7.65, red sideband 8.17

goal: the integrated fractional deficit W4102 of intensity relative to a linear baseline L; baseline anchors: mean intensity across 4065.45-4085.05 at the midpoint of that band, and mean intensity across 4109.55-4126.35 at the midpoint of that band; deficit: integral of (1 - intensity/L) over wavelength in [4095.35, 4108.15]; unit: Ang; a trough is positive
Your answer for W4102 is 1.4 Ang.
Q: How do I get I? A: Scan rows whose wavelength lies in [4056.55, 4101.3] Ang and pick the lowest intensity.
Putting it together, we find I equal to 6.66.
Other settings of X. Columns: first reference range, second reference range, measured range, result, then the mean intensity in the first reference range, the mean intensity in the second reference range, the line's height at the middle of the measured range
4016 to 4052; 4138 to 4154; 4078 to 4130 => 2.0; 8.09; 7.82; 7.93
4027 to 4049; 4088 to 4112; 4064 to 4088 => -0.8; 7.93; 7.19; 7.48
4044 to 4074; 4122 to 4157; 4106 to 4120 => 0.7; 7.88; 7.96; 7.93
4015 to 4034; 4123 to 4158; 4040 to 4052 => 0.9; 8.42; 7.93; 8.33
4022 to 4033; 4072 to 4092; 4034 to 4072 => 1.0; 8.14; 7.94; 8.05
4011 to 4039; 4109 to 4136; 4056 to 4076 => 1.4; 8.47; 8.06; 8.3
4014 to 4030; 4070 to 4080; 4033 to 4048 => 1.1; 8.44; 8.01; 8.29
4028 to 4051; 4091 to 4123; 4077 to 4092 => -0.7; 7.94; 7.44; 7.61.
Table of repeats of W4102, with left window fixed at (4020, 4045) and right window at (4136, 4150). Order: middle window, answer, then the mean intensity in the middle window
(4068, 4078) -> 0.39 Ang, 7.69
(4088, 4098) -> 0.84 Ang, 7.34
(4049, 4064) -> -0.68 Ang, 8.35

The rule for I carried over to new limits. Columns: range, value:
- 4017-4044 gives 6.958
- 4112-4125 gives 7.444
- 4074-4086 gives 7.652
